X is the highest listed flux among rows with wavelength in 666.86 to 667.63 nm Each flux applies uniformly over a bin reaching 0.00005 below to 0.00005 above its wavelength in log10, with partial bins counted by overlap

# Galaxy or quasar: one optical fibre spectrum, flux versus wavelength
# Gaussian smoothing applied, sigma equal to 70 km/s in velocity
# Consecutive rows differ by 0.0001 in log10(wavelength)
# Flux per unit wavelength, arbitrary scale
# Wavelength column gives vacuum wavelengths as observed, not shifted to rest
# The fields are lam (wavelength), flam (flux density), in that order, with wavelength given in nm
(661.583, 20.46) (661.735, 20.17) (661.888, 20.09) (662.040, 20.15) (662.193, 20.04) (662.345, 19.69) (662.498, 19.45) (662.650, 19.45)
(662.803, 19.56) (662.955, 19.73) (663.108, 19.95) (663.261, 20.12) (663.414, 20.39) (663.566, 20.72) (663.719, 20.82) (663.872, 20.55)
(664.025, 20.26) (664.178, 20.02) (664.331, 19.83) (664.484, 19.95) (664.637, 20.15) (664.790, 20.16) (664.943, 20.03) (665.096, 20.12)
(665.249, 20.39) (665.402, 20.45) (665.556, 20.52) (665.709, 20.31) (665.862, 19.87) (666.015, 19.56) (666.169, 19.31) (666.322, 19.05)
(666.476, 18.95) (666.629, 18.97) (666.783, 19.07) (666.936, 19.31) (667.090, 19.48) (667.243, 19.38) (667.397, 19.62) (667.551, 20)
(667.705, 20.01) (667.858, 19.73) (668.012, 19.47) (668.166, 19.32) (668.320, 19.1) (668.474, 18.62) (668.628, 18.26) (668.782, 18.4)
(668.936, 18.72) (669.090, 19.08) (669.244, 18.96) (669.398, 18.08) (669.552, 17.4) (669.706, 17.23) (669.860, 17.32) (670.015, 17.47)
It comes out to 20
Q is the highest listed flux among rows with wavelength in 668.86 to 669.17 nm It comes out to 19.08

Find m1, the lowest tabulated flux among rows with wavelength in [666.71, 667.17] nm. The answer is 19.07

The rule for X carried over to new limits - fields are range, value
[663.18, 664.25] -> 20.82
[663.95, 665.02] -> 20.26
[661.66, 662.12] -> 20.17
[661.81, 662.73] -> 20.15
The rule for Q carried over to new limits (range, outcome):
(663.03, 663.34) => 20.12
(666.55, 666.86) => 19.07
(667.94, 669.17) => 19.47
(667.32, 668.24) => 20.01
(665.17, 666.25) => 20.52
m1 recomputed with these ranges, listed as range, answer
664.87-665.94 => 19.87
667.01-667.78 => 19.38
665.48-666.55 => 18.95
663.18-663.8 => 20.12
